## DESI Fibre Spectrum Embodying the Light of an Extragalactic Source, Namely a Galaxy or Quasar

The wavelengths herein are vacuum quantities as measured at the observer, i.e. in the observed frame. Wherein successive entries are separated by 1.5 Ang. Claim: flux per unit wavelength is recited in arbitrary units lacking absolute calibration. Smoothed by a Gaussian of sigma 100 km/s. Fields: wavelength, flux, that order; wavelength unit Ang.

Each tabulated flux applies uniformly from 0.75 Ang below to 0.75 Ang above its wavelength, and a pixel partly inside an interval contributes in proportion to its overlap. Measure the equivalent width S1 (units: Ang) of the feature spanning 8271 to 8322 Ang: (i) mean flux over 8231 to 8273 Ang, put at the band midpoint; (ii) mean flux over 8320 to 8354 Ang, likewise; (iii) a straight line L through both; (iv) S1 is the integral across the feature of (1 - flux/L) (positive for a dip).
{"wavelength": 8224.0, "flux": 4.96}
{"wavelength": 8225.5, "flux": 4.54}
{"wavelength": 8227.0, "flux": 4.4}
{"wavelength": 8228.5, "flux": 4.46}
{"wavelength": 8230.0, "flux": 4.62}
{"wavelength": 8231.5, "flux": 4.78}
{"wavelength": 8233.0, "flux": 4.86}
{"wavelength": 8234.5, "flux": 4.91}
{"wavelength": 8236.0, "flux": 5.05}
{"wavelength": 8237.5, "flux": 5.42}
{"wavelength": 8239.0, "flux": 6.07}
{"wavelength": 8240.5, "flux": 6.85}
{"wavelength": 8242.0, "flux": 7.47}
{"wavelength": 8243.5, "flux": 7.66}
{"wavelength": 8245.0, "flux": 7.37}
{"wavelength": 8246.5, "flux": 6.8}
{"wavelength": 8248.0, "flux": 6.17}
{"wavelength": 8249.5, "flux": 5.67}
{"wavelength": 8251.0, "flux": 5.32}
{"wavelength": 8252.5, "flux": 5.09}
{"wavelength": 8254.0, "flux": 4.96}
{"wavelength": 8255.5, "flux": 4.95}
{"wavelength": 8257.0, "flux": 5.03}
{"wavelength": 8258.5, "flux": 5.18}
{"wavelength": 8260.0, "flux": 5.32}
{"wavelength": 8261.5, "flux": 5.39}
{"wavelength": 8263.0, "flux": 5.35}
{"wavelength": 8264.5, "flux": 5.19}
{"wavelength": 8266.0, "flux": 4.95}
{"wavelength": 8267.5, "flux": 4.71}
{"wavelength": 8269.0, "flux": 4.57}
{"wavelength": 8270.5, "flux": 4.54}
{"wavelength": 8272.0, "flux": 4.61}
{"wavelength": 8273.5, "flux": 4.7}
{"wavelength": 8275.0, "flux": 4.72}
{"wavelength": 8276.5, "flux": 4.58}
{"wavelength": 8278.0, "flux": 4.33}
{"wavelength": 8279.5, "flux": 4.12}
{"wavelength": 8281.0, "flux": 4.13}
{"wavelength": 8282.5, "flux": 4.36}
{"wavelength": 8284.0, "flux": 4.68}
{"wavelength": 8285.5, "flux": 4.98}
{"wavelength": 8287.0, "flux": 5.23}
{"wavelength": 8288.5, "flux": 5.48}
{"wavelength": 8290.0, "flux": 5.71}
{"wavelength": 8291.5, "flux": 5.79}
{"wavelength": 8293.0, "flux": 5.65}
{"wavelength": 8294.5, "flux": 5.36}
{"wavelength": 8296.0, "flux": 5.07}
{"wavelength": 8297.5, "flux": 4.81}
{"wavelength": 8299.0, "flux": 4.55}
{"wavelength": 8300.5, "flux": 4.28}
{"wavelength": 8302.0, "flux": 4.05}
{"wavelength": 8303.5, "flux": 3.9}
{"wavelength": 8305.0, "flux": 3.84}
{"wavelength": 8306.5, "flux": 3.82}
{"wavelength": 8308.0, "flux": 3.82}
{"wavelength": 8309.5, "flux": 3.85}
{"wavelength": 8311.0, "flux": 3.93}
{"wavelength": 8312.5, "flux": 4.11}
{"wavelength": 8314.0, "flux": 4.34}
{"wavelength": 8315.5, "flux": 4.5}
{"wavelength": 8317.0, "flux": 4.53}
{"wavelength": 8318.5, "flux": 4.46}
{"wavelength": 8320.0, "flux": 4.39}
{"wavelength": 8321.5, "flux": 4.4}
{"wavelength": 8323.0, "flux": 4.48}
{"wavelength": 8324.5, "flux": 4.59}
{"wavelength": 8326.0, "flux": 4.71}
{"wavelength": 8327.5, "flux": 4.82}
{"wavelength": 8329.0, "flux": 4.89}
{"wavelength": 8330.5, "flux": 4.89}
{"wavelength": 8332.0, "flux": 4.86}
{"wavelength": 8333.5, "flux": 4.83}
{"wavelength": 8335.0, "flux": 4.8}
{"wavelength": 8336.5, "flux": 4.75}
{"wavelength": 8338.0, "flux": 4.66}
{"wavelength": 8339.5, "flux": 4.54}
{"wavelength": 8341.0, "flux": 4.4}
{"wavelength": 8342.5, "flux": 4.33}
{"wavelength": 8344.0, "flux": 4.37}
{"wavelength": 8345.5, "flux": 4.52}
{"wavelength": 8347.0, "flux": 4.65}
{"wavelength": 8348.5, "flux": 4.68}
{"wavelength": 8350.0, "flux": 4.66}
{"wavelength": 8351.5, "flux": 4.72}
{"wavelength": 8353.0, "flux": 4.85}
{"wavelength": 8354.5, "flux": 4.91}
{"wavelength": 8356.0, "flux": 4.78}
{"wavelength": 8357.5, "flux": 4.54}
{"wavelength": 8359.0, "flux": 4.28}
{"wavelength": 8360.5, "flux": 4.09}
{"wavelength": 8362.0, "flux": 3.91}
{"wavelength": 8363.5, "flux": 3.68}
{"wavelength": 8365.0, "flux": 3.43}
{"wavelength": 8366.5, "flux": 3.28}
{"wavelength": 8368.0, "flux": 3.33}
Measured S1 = 5.0 Ang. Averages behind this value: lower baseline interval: 5.51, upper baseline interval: 4.65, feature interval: 4.56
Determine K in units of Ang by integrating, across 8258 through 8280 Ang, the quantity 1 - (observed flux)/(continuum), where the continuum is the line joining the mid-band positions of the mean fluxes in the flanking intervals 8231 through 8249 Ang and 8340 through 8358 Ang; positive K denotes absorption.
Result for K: 3.5 Ang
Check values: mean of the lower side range 6.13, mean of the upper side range 4.62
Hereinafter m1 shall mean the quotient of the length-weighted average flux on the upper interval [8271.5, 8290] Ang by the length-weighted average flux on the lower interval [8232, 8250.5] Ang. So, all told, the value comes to 0.76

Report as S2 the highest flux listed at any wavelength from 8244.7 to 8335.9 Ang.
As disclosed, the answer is 7.37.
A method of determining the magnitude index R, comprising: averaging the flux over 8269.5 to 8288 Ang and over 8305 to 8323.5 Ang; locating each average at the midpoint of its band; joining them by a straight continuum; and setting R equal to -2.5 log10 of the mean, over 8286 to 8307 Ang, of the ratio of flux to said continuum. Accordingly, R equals -0.102 mag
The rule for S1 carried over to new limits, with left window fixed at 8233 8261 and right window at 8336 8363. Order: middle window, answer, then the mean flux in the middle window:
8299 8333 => 4.06 Ang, 4.35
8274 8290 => 1.97 Ang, 4.71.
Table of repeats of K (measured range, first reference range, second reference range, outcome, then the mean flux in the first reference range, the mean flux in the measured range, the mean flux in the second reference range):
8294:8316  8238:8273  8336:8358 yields 3.5 Ang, 5.61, 4.27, 4.62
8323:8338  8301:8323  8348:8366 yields -1.9 Ang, 4.15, 4.77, 4.36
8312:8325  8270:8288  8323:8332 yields 0.8 Ang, 4.59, 4.42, 4.76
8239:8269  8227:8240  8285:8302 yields -4.1 Ang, 5.02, 5.74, 5.13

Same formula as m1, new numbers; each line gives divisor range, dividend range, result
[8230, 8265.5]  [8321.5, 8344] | 0.82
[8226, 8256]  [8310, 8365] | 0.80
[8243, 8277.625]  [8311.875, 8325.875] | 0.84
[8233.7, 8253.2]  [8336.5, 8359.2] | 0.75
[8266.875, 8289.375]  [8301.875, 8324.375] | 0.90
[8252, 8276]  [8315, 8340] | 0.94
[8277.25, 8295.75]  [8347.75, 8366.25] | 0.87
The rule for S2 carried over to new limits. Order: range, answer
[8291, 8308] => 5.79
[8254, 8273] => 5.39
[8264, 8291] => 5.71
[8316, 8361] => 4.91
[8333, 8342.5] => 4.83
